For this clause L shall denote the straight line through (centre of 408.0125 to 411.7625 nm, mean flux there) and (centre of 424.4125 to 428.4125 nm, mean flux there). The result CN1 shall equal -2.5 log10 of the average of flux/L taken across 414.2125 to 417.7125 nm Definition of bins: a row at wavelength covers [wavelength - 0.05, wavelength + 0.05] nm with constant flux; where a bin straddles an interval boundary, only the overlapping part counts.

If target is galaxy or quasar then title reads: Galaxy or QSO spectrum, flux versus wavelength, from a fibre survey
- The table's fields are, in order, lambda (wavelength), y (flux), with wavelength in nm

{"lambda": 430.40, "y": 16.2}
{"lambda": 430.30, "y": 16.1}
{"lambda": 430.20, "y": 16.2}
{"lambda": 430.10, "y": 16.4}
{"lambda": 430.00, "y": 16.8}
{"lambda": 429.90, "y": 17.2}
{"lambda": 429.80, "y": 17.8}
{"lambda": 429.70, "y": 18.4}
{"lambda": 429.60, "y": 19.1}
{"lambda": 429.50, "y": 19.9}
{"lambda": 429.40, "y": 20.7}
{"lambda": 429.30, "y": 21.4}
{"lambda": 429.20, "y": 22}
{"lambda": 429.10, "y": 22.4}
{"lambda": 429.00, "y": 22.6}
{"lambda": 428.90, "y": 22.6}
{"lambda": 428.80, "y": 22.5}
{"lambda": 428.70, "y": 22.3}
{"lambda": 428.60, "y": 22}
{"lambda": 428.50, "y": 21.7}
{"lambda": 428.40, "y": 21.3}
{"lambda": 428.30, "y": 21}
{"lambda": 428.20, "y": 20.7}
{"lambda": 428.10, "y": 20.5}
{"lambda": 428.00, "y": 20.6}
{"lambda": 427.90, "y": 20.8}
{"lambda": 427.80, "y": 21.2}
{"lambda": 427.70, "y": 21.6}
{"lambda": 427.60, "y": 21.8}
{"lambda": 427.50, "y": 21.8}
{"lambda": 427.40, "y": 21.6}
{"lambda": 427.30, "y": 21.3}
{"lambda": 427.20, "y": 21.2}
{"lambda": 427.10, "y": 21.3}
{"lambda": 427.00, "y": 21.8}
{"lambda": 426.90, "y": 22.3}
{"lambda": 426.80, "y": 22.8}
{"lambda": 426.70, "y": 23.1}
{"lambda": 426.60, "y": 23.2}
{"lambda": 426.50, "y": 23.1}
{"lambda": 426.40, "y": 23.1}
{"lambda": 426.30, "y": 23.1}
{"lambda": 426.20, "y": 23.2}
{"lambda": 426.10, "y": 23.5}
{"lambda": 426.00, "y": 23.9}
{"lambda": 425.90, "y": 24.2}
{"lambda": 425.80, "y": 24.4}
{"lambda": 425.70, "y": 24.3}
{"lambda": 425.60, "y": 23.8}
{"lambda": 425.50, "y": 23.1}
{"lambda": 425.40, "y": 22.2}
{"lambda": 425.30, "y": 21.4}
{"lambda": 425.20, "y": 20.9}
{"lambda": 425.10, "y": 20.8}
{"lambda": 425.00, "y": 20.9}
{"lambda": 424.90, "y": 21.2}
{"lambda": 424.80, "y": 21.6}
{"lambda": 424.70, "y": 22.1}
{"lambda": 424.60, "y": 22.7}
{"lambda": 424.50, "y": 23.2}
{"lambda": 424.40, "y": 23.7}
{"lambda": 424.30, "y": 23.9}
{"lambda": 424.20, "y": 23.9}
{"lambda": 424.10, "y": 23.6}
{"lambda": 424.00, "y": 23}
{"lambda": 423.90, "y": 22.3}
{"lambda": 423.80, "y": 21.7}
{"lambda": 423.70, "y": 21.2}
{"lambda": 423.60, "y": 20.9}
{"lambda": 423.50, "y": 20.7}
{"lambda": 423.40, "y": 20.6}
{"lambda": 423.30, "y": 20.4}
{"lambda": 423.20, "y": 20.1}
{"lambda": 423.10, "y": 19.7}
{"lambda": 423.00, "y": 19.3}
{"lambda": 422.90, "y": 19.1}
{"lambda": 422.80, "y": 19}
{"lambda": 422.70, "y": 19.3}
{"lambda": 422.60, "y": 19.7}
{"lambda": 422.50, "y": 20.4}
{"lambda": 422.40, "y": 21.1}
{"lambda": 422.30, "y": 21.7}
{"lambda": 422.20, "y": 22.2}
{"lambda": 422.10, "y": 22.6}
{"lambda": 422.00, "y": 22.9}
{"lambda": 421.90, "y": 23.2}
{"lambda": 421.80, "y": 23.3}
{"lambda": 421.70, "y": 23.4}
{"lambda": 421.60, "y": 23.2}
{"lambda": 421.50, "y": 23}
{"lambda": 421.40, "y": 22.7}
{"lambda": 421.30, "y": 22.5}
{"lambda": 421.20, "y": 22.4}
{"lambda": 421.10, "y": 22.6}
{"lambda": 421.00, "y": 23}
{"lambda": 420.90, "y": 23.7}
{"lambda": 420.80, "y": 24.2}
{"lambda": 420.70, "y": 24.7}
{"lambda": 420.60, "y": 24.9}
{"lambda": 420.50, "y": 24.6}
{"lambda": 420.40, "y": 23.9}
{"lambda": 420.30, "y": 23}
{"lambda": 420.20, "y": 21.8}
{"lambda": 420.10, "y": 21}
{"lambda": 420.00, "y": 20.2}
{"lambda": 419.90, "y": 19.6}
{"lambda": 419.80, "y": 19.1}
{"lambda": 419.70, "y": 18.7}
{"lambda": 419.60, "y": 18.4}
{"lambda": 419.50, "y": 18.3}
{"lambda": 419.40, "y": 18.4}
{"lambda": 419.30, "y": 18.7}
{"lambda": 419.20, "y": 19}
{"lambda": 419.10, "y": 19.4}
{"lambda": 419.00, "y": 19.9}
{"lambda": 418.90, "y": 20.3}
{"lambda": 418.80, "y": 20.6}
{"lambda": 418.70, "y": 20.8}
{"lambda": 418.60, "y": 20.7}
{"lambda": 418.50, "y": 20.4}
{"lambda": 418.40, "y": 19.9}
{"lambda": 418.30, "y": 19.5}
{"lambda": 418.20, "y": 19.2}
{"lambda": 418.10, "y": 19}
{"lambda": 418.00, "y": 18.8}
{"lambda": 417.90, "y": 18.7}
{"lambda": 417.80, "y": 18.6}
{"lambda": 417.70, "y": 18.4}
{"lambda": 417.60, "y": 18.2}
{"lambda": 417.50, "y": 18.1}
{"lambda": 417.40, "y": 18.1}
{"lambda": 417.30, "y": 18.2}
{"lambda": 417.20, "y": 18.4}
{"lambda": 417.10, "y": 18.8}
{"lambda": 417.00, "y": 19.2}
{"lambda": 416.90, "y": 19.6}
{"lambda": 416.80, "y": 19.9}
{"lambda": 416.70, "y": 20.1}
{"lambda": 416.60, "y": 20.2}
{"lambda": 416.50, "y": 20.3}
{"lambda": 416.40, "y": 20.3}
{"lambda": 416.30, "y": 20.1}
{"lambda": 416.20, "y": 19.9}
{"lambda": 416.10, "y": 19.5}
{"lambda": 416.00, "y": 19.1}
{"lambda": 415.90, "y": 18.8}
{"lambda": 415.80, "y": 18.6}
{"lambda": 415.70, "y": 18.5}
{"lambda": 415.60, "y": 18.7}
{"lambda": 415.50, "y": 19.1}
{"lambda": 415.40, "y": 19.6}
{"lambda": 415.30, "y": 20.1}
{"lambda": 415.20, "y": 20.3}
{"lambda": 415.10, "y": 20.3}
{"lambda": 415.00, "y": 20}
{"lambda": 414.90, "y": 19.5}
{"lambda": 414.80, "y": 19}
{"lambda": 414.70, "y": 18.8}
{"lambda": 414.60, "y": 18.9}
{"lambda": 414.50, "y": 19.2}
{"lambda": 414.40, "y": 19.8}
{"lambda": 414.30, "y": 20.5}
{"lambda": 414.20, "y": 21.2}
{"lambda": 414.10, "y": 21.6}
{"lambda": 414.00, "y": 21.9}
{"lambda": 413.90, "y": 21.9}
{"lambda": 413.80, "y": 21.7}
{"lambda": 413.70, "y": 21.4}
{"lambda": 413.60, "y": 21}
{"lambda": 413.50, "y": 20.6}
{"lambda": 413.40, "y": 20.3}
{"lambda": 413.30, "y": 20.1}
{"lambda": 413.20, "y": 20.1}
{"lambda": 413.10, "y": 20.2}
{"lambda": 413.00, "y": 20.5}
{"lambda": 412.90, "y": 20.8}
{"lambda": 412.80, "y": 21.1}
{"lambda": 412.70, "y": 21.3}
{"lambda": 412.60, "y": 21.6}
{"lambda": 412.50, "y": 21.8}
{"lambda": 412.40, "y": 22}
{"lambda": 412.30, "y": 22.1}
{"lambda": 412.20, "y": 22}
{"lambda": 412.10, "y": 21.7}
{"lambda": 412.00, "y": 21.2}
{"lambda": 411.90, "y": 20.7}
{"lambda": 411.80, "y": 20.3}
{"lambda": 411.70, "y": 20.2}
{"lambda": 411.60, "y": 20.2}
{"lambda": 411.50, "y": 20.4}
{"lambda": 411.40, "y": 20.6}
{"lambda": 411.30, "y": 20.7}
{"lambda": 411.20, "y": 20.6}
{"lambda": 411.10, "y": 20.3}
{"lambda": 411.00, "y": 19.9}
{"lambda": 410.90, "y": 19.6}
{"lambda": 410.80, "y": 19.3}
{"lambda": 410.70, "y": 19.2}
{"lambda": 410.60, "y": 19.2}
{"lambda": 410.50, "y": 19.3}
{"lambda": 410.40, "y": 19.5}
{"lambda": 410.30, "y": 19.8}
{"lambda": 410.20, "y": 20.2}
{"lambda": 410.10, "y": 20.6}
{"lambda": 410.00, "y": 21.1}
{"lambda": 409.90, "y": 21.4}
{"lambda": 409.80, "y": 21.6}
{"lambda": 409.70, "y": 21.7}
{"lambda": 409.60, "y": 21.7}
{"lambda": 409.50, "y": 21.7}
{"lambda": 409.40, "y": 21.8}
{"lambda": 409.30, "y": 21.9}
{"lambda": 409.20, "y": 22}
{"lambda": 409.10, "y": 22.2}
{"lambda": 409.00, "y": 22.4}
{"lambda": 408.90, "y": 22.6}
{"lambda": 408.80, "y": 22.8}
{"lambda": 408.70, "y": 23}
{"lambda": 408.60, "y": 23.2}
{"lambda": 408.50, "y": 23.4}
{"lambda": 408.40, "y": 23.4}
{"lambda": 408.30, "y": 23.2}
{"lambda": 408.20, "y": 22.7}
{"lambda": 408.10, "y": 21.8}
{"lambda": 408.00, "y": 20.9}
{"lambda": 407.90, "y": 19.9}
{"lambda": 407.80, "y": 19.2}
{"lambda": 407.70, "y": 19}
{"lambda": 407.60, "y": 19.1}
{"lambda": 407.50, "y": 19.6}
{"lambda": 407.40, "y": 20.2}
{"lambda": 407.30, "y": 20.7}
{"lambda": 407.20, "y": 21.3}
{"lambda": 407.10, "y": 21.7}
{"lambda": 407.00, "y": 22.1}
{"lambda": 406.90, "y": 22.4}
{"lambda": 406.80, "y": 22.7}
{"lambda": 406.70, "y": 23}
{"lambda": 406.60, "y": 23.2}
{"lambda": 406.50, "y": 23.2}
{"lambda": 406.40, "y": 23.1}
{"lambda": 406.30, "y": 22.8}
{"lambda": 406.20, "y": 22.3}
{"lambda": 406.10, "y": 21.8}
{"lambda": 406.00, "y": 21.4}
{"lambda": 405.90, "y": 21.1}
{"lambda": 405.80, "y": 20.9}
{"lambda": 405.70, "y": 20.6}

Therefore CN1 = 0.12 mag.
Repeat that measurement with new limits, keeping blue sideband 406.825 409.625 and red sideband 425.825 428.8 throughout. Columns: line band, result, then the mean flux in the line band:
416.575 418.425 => 0.15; 19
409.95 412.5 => 0.07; 20.5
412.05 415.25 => 0.05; 20.7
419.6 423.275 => 0.01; 21.8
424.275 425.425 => 0.00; 22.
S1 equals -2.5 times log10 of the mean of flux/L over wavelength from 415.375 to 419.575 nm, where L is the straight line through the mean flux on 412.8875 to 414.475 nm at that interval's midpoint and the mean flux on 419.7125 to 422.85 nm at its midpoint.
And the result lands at 0.12 mag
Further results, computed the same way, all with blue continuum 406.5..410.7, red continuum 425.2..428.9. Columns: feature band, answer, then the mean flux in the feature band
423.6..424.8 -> -0.028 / 22.7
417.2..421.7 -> 0.065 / 20.7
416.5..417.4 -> 0.133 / 19.3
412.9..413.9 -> 0.047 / 20.7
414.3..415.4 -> 0.110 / 19.6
